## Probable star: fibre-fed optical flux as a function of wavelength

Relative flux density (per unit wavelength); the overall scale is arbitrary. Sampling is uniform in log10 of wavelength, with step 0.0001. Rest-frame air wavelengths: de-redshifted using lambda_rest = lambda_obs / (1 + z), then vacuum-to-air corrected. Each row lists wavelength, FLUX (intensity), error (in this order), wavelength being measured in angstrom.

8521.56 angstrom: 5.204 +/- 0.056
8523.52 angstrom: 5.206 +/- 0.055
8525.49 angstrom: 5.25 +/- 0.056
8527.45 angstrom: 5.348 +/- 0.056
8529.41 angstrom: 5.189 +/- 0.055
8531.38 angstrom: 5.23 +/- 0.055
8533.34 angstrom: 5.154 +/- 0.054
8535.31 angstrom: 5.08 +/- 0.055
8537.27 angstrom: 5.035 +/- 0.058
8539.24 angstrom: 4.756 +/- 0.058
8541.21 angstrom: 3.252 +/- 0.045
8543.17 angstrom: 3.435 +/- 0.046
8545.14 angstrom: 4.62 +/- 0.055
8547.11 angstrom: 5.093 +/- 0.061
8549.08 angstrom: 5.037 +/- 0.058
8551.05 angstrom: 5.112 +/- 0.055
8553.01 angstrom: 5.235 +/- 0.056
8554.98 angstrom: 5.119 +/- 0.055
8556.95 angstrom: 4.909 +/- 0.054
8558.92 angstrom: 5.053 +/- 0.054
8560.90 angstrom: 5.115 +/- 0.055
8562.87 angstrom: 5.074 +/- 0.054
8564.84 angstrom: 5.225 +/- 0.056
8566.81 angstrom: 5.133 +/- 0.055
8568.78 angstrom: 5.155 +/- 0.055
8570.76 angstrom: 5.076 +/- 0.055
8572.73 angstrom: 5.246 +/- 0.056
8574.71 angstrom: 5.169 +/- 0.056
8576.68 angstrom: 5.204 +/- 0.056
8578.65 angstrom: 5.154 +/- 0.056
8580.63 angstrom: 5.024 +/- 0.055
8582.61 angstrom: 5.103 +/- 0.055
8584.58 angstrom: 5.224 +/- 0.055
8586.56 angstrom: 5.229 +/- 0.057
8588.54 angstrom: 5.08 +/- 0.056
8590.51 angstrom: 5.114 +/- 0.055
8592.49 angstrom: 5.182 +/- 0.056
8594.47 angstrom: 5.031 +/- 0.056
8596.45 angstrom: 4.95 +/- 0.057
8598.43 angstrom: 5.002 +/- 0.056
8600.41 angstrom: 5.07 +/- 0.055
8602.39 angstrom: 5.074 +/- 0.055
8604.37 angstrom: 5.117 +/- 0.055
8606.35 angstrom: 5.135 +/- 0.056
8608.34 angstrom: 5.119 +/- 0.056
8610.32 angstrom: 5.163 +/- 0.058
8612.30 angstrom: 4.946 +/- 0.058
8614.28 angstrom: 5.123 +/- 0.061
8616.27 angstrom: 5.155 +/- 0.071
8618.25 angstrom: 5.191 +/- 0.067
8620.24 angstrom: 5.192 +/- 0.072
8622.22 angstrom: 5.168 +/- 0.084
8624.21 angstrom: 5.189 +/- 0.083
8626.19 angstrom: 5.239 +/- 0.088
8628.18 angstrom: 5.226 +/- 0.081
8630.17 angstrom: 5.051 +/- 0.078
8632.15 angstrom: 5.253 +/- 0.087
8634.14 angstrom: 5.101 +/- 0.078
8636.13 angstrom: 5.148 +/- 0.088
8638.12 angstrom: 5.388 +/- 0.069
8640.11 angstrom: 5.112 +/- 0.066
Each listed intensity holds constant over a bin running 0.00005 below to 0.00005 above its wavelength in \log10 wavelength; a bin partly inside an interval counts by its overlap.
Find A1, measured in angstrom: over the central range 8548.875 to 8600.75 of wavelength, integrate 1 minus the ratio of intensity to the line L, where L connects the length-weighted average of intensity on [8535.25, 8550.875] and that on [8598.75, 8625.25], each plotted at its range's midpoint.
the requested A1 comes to -3.4 angstrom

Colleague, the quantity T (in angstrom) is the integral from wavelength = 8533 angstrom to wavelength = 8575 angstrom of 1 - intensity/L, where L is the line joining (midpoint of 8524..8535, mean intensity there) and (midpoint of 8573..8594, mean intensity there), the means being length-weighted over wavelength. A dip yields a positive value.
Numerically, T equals 2.3 angstrom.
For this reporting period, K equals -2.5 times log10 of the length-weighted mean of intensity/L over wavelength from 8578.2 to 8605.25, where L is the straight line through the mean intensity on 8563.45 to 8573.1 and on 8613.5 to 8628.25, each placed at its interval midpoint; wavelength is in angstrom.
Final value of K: 0.02 mag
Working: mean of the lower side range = 5.16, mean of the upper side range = 5.18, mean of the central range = 5.09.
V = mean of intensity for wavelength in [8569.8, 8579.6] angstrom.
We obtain 5.17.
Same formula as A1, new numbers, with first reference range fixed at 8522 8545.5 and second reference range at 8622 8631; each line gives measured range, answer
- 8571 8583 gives -0.4 angstrom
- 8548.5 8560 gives -0.4 angstrom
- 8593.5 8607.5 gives 0.0 angstrom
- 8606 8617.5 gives 0.0 angstrom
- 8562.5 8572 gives -0.4 angstrom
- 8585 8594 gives -0.2 angstrom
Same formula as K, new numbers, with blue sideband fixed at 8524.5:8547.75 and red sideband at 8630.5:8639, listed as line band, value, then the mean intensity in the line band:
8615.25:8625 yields -0.01 mag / 5.18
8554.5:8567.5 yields -0.04 mag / 5.09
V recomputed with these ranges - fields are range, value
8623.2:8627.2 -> 5.21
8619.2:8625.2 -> 5.18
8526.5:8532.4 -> 5.26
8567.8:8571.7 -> 5.11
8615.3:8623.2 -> 5.18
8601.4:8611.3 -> 5.12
